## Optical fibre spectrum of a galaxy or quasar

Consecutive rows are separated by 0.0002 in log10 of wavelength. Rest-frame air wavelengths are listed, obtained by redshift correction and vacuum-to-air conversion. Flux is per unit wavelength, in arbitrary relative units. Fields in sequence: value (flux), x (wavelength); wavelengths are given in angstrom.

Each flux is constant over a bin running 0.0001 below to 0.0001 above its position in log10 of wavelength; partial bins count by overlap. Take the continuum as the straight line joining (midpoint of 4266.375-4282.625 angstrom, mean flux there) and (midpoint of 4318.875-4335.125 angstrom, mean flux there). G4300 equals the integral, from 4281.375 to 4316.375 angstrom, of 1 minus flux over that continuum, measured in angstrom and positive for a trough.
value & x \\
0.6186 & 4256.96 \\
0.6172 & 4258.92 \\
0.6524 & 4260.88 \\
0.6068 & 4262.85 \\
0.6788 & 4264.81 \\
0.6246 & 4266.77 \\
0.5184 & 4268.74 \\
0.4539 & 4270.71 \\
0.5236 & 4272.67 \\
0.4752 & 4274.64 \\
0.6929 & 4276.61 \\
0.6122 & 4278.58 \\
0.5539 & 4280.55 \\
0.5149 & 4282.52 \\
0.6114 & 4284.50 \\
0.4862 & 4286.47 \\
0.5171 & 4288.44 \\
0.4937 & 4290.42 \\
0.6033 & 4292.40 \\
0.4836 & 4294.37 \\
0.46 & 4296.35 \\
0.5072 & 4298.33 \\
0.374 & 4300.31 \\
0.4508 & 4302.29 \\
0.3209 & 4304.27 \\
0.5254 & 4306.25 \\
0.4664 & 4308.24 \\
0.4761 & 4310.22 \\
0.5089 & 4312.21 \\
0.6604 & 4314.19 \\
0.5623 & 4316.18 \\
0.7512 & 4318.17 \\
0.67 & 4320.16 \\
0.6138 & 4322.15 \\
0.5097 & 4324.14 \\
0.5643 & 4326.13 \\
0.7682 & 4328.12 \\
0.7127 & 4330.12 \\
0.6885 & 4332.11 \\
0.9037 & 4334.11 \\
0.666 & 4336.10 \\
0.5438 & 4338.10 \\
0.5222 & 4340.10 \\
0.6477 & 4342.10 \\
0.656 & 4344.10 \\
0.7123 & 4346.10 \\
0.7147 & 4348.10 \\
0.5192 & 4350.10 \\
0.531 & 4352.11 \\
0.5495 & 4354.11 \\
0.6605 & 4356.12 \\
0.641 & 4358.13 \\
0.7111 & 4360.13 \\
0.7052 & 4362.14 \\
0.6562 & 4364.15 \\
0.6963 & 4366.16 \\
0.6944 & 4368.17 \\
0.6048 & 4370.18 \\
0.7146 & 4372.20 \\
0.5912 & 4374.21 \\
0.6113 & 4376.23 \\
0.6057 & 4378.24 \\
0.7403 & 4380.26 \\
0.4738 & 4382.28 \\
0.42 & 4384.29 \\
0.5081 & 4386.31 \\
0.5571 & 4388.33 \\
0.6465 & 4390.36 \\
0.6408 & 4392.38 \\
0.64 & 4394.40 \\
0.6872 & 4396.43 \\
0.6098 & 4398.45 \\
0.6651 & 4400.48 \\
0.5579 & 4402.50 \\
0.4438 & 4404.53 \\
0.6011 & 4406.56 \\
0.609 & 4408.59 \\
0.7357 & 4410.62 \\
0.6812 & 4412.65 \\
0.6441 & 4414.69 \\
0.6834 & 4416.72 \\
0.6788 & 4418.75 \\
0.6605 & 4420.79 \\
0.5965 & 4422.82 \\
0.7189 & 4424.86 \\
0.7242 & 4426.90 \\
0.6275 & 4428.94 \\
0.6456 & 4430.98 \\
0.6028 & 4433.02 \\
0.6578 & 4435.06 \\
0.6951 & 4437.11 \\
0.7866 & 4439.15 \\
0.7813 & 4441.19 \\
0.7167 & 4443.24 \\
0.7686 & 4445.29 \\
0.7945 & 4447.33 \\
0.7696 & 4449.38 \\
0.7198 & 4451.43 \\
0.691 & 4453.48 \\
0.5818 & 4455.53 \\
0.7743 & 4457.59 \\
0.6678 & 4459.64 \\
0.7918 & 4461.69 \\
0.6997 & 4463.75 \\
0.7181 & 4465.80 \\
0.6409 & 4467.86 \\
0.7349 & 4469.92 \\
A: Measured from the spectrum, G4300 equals 6.3 angstrom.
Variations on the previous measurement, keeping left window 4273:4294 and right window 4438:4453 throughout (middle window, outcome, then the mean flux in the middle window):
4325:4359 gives -1.08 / 0.646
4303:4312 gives 2.02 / 0.453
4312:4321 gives -0.69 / 0.641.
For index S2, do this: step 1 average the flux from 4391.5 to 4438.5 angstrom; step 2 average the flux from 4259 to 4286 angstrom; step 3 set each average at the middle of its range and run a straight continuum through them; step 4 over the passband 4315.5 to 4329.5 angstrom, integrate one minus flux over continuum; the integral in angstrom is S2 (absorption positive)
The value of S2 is -0.9 angstrom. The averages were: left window 0.578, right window 0.645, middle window 0.638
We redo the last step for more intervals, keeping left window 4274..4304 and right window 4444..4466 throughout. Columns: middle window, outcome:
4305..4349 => -4.7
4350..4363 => -0.4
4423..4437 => 0.7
